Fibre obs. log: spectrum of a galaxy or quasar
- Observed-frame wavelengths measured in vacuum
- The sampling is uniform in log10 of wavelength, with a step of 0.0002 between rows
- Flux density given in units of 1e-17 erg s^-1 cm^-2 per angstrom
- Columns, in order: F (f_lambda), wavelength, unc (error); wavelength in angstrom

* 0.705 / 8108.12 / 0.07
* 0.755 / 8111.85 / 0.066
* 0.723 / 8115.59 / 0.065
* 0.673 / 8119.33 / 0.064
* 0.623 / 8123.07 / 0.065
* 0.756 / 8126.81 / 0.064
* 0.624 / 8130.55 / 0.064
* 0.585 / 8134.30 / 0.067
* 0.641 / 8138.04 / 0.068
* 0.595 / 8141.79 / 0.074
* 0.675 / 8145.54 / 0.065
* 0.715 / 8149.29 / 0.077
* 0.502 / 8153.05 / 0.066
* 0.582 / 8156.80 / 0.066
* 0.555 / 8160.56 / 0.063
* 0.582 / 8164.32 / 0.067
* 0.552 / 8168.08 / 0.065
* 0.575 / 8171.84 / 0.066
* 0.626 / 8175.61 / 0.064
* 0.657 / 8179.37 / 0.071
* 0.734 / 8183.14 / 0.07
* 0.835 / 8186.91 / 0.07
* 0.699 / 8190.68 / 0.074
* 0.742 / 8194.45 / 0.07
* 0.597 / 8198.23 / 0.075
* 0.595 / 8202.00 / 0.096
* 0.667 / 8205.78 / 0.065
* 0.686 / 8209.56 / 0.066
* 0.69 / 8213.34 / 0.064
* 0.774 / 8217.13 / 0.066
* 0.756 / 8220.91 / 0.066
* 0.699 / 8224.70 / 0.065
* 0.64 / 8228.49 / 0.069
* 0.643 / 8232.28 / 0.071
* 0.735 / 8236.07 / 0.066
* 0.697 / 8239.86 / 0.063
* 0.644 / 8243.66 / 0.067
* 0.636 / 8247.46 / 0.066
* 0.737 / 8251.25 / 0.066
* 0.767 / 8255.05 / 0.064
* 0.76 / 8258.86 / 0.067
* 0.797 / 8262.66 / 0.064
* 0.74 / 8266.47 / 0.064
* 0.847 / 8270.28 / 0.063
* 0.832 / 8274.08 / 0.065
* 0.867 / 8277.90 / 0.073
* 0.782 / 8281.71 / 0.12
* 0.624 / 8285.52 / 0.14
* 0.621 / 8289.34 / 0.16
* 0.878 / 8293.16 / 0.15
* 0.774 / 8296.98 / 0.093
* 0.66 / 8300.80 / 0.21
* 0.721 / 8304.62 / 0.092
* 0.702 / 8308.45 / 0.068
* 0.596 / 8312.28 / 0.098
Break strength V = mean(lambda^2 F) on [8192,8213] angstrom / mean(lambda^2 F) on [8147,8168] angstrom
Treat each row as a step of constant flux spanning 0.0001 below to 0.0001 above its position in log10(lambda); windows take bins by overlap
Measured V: 1.1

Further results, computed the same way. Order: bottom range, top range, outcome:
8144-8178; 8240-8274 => 1.28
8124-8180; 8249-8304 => 1.28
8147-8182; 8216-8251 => 1.18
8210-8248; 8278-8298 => 1.09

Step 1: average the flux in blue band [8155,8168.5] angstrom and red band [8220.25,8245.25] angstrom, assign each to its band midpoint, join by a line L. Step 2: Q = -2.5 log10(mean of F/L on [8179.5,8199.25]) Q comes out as -0.17 mag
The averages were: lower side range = 0.569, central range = 0.721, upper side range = 0.685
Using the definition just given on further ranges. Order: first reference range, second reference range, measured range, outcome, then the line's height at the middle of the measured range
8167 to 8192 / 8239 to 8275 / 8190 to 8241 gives 0.03 mag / 0.706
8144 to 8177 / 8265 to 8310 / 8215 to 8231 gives -0.06 mag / 0.673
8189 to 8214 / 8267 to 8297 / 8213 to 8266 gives 0.01 mag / 0.719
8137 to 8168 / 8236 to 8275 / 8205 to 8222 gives -0.05 mag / 0.685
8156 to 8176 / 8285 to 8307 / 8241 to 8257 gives -0.05 mag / 0.666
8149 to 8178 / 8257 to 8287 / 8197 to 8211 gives 0.03 mag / 0.656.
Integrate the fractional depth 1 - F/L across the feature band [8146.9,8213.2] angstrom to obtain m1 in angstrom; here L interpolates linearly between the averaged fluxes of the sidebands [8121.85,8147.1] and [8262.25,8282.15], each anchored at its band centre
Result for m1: 5.4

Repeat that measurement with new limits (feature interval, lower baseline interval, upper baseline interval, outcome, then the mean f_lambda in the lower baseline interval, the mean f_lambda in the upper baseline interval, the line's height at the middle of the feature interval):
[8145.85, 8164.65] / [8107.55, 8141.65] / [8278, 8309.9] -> 2.4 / 0.671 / 0.729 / 0.681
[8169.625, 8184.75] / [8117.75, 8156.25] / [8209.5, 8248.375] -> 0.4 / 0.637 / 0.692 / 0.661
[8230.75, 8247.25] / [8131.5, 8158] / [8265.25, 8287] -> 1.4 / 0.615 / 0.787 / 0.738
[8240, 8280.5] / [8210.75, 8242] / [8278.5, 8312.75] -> -2.8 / 0.703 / 0.717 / 0.71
